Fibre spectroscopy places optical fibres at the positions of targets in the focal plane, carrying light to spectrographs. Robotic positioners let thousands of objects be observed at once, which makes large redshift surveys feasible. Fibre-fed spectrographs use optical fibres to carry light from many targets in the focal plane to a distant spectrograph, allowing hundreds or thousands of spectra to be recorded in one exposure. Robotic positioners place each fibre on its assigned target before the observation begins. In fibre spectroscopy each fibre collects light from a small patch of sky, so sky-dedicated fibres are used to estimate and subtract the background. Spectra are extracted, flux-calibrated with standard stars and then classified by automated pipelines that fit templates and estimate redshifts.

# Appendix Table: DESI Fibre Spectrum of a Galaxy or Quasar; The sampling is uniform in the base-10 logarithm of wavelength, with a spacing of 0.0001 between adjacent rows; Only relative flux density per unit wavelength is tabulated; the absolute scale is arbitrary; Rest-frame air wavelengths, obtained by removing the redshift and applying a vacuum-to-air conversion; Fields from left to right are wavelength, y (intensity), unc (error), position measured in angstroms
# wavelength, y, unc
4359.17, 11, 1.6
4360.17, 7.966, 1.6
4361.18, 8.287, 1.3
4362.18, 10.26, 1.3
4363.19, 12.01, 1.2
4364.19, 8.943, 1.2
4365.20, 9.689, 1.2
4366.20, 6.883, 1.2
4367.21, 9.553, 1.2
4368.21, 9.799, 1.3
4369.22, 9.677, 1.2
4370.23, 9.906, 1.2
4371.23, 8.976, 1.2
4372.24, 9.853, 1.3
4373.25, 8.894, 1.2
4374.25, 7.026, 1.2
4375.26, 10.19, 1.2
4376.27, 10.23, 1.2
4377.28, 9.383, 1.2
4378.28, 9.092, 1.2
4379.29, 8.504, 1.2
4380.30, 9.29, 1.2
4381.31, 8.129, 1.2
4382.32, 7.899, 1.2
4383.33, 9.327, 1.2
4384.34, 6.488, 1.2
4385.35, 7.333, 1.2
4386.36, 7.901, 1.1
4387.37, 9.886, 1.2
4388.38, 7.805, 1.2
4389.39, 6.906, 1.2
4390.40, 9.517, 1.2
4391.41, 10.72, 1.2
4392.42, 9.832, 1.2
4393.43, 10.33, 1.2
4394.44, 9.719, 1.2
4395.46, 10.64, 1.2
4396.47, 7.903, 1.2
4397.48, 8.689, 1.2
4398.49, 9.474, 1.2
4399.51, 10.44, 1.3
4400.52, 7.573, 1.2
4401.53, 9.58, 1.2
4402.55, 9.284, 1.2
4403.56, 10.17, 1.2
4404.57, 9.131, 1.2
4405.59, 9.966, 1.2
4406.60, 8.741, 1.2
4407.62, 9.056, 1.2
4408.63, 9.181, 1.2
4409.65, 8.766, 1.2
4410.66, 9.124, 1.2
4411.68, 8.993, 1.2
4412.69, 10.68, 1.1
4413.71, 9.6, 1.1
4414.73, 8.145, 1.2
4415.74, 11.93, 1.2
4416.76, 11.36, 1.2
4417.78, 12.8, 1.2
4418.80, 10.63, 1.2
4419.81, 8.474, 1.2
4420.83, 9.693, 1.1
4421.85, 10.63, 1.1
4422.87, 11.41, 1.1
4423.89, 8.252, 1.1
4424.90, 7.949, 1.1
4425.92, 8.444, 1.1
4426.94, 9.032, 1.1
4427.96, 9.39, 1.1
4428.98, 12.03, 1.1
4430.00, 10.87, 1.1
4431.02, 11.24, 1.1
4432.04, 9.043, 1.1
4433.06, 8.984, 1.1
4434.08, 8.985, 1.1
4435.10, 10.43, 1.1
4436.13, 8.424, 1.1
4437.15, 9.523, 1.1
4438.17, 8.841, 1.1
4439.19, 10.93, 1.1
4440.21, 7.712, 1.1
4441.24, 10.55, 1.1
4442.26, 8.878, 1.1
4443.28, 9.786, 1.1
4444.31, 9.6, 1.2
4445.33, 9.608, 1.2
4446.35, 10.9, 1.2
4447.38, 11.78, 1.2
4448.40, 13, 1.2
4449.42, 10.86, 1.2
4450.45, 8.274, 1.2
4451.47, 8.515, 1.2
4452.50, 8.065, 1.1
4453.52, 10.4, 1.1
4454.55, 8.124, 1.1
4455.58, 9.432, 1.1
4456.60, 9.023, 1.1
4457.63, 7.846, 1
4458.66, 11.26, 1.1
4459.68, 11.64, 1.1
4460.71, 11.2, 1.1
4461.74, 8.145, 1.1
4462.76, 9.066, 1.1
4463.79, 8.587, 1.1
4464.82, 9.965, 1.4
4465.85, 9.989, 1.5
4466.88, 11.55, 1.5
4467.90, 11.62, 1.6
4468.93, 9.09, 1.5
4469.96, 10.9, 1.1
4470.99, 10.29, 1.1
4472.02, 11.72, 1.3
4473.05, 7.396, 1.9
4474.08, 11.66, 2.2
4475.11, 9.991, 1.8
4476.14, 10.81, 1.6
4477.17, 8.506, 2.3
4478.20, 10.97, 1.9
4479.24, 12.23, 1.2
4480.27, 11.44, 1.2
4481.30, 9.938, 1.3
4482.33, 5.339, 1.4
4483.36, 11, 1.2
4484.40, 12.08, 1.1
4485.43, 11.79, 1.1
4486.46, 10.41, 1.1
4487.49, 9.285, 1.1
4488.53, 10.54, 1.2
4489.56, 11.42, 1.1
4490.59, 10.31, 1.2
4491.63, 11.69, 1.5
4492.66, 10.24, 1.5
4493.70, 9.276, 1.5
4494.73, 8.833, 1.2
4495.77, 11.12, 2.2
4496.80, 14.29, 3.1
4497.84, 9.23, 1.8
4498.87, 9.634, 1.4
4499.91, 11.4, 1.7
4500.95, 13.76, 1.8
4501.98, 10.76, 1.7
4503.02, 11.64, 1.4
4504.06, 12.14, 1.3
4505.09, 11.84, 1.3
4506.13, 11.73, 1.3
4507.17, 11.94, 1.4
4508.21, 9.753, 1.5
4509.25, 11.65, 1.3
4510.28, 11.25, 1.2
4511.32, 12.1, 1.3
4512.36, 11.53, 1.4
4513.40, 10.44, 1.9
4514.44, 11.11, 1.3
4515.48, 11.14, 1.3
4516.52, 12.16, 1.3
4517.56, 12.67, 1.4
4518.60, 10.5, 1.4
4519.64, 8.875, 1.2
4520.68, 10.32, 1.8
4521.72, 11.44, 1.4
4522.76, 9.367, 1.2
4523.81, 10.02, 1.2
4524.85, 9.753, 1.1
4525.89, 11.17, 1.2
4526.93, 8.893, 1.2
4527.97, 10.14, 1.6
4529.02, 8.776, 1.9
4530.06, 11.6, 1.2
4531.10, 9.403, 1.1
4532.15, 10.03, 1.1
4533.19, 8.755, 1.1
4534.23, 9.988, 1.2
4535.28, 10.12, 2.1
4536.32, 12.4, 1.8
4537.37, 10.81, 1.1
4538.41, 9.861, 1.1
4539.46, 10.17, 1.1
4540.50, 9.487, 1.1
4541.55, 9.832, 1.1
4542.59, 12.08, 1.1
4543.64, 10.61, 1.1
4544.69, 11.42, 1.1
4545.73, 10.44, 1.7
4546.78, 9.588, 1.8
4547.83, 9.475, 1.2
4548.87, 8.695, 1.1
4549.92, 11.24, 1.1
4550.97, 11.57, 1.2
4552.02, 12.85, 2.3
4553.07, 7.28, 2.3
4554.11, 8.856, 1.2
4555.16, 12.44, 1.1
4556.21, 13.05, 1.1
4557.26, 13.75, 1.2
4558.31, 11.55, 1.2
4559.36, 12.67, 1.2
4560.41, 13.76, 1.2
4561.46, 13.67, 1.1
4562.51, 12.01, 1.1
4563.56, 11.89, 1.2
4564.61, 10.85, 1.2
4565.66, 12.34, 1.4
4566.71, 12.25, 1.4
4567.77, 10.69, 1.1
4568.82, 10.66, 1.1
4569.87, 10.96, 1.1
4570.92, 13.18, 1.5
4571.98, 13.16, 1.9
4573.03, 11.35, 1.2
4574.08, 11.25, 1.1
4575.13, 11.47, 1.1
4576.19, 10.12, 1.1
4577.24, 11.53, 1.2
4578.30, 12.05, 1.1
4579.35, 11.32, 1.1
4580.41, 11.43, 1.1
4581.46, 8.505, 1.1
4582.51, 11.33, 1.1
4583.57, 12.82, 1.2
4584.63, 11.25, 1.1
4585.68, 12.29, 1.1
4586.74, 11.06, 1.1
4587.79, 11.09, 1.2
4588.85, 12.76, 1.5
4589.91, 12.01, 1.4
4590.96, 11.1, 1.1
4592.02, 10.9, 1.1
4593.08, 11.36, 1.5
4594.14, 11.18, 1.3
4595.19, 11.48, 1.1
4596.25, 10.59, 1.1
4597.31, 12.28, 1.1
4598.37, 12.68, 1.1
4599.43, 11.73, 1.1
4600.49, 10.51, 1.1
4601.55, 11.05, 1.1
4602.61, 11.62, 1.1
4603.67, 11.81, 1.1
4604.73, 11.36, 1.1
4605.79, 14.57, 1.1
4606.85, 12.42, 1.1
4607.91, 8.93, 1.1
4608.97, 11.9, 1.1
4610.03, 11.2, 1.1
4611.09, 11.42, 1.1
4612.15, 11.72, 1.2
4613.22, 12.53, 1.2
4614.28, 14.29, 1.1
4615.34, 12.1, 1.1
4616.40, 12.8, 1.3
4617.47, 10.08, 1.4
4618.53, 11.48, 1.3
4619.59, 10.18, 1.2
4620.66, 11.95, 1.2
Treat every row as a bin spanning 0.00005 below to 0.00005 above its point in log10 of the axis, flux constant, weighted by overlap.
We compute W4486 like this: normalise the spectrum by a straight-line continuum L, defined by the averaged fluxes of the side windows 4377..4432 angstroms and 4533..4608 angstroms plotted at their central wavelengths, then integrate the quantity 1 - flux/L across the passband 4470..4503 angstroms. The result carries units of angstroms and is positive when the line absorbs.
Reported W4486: -0.7 angstroms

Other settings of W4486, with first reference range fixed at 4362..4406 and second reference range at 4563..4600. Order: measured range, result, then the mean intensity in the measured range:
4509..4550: 1.6 angstroms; 10.5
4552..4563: -0.7 angstroms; 12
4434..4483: 0.9 angstroms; 9.86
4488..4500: -0.2 angstroms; 10.6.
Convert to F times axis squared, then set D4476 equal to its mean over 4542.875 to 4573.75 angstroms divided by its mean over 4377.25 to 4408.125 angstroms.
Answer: 1.4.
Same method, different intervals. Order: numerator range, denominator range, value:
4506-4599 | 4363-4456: 1.25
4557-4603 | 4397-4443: 1.30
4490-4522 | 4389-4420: 1.21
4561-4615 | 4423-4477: 1.26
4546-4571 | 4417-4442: 1.24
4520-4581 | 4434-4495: 1.14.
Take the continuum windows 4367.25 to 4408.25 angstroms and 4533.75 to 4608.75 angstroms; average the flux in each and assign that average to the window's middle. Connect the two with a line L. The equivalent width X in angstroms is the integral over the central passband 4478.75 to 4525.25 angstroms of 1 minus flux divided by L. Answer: -1.7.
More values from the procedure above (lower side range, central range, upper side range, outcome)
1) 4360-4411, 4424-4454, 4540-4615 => 0.18 angstroms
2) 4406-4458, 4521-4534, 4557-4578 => 1.52 angstroms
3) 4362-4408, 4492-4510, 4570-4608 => -1.06 angstroms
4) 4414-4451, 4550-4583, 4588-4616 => -0.67 angstroms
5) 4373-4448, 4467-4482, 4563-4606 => -0.33 angstroms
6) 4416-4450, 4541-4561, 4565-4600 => 0.15 angstroms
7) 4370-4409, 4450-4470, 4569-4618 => 0.66 angstroms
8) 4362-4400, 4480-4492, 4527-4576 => -0.12 angstroms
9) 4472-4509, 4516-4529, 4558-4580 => 0.92 angstroms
